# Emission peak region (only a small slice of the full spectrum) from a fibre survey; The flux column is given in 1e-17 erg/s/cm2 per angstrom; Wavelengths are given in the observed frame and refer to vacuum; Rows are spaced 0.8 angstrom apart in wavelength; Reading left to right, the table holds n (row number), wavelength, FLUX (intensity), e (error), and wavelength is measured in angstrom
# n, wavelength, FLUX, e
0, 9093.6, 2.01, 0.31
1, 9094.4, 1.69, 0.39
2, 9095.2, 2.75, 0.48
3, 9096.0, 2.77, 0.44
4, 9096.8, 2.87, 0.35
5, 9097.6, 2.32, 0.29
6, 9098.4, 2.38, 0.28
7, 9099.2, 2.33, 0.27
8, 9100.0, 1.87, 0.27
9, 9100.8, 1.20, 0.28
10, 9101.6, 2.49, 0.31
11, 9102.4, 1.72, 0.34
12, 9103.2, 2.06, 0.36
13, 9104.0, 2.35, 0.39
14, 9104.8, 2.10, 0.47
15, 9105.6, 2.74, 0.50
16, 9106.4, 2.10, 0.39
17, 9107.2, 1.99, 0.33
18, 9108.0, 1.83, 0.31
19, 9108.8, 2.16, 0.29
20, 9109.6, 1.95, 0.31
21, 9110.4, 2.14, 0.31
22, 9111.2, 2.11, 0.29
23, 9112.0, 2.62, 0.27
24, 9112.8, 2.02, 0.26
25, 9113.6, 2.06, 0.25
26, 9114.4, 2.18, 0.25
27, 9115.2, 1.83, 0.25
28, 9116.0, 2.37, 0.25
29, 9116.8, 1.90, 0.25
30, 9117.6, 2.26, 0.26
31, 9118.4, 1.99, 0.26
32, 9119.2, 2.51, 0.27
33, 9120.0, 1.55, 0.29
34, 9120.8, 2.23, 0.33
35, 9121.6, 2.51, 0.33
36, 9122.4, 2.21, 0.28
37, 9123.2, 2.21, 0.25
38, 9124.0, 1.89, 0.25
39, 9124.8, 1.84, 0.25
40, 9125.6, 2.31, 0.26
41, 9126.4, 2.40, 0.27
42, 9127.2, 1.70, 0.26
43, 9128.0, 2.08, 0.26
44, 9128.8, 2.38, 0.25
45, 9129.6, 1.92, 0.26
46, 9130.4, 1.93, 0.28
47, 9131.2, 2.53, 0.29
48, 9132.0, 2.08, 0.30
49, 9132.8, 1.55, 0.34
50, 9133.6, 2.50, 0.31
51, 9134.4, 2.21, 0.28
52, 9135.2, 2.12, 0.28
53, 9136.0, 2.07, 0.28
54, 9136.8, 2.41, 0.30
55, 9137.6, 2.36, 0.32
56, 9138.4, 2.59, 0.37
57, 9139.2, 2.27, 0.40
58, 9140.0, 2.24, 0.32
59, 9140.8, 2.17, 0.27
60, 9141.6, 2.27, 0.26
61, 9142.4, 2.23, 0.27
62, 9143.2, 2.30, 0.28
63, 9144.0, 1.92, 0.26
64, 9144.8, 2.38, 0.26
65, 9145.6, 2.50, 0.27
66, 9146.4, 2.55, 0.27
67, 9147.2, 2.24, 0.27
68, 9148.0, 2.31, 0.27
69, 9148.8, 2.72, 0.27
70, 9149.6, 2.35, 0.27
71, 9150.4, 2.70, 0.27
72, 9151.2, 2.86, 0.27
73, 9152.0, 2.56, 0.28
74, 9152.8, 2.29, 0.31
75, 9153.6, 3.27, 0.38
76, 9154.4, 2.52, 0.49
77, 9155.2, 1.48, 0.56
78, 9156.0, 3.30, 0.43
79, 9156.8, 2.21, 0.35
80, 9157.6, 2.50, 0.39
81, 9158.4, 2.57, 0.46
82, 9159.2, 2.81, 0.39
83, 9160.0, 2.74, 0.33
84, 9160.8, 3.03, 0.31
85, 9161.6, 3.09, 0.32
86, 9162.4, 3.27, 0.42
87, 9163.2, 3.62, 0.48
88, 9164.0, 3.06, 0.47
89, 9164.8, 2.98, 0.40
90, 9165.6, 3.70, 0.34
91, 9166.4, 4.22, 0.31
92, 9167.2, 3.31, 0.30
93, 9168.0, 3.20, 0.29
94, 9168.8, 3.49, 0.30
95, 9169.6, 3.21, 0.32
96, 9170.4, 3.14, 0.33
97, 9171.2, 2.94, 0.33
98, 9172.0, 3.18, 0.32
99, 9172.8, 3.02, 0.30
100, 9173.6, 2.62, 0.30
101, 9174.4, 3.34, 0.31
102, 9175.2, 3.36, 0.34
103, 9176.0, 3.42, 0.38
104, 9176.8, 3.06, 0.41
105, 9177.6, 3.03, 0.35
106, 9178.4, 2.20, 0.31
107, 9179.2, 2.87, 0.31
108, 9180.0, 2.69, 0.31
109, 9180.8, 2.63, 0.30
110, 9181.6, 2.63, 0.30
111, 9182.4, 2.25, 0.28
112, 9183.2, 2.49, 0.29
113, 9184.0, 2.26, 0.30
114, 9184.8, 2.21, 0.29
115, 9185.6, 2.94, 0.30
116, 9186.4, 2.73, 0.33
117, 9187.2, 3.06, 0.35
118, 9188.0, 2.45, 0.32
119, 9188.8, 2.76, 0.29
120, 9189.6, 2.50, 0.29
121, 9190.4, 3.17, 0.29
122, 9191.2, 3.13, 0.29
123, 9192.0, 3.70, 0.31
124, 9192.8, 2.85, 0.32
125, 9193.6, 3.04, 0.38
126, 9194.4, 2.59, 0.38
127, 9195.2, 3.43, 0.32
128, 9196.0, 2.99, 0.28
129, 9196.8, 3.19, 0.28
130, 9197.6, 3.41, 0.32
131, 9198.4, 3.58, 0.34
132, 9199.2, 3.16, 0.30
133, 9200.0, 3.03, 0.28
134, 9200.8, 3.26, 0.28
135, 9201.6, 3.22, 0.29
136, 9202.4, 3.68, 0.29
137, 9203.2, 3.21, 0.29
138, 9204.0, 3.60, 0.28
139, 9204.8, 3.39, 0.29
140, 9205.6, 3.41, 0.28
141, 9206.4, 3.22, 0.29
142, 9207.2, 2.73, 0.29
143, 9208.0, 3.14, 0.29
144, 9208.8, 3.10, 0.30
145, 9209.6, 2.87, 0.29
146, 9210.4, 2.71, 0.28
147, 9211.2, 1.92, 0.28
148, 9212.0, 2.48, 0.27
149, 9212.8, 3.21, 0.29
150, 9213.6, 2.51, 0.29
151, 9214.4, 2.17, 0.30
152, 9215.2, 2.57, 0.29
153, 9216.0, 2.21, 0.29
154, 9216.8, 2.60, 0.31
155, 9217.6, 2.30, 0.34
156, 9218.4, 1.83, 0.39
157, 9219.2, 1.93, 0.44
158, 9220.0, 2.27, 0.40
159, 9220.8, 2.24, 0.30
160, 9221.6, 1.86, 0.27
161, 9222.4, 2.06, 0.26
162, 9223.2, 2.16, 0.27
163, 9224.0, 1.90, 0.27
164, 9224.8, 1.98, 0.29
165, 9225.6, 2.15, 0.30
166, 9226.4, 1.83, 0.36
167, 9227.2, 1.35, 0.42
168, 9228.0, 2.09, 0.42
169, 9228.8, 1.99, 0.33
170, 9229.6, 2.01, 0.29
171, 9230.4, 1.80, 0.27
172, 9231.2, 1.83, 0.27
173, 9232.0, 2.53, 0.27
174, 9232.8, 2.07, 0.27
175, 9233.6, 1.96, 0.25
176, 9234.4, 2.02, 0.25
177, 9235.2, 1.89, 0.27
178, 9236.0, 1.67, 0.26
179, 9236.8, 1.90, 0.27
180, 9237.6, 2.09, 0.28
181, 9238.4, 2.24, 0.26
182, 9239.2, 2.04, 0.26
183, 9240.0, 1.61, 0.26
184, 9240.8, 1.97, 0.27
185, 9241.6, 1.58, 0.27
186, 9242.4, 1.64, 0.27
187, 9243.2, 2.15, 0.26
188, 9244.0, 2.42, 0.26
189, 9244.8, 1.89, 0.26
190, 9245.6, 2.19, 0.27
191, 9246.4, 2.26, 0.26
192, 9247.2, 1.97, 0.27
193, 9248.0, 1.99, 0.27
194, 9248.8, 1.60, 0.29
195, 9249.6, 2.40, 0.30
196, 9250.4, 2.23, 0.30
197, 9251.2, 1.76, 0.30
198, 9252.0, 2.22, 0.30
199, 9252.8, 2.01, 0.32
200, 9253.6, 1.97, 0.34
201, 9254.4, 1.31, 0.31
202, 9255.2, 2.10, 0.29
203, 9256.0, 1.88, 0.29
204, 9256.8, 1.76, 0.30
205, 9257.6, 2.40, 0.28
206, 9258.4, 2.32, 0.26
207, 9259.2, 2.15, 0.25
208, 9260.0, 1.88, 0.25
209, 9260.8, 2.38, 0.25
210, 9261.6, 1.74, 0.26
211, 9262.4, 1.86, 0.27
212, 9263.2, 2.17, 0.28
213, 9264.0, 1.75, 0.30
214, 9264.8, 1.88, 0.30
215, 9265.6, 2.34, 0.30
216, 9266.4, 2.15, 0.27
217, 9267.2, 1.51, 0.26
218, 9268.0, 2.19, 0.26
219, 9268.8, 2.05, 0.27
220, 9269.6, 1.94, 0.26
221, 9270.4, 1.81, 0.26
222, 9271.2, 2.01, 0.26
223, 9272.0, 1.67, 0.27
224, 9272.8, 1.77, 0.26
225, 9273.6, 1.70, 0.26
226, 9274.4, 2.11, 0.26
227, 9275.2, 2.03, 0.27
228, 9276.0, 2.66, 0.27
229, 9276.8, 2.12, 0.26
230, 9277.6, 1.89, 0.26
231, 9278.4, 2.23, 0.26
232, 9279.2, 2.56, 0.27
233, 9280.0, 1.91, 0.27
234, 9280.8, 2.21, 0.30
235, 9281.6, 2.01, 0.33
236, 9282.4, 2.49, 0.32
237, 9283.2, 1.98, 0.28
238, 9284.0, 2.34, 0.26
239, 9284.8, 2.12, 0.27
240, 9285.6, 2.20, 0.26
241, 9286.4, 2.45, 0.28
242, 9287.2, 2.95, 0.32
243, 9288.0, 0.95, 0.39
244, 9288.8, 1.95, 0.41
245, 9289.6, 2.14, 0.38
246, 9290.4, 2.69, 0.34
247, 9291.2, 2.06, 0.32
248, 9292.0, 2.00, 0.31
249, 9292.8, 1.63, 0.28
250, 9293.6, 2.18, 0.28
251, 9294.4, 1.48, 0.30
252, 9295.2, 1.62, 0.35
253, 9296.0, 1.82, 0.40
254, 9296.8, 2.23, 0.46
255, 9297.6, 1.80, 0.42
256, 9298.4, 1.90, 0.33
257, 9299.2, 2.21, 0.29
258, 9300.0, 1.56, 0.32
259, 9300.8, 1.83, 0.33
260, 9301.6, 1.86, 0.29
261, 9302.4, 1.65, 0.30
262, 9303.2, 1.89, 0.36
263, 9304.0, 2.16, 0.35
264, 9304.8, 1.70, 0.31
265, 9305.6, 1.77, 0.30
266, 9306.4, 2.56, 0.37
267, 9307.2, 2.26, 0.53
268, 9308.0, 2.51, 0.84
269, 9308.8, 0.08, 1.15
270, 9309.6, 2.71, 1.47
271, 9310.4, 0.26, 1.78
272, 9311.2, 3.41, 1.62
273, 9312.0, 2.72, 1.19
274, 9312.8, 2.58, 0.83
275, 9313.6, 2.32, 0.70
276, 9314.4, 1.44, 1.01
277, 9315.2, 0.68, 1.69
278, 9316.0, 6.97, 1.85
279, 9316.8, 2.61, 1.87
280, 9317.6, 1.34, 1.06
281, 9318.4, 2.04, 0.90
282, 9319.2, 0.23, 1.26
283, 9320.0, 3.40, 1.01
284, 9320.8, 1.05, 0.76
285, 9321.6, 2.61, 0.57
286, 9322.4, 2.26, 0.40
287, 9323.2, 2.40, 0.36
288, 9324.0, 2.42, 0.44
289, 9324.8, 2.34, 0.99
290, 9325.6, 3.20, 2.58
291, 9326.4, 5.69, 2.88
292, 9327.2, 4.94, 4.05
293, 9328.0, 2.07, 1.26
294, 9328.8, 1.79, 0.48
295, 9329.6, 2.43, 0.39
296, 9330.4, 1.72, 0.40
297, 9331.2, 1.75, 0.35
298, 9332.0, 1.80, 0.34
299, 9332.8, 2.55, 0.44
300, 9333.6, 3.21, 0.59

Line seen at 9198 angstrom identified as [N II] 6583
